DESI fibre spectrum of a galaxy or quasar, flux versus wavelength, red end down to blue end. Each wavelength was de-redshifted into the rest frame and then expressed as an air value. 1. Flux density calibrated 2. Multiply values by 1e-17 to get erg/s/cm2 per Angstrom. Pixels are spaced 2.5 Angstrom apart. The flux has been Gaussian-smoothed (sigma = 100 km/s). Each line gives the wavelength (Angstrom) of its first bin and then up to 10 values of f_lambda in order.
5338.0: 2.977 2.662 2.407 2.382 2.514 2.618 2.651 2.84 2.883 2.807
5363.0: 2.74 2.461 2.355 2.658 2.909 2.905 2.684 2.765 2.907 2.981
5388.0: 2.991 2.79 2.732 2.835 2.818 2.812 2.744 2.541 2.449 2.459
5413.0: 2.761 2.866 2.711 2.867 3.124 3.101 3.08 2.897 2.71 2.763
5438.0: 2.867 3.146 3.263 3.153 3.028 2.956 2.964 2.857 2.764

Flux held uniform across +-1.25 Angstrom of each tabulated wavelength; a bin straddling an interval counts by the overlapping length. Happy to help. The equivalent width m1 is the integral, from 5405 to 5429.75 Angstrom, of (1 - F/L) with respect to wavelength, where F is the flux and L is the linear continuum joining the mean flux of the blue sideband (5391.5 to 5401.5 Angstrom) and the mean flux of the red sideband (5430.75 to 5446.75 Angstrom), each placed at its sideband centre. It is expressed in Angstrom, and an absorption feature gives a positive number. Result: 0.7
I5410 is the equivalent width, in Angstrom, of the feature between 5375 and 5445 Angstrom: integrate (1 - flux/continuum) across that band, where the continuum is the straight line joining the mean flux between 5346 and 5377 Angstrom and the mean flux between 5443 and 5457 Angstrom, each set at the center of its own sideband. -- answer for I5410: 0.50 Angstrom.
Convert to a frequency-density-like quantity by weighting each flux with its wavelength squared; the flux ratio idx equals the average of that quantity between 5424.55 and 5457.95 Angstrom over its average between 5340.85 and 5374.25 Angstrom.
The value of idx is 1.16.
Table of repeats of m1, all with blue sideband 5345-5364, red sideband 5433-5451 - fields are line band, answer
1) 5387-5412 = 1.20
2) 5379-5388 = -0.32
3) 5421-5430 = -0.36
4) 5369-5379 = -0.07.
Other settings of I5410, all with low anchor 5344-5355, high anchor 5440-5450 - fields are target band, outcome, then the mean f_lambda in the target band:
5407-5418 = 1.1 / 2.65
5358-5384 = -0.4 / 2.73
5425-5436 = 0.5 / 2.91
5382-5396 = -0.4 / 2.87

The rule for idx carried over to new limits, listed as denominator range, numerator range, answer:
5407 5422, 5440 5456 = 1.15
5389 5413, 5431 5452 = 1.12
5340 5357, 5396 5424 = 1.09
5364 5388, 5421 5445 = 1.11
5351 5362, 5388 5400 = 1.03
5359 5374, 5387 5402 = 1.08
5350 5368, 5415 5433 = 1.12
